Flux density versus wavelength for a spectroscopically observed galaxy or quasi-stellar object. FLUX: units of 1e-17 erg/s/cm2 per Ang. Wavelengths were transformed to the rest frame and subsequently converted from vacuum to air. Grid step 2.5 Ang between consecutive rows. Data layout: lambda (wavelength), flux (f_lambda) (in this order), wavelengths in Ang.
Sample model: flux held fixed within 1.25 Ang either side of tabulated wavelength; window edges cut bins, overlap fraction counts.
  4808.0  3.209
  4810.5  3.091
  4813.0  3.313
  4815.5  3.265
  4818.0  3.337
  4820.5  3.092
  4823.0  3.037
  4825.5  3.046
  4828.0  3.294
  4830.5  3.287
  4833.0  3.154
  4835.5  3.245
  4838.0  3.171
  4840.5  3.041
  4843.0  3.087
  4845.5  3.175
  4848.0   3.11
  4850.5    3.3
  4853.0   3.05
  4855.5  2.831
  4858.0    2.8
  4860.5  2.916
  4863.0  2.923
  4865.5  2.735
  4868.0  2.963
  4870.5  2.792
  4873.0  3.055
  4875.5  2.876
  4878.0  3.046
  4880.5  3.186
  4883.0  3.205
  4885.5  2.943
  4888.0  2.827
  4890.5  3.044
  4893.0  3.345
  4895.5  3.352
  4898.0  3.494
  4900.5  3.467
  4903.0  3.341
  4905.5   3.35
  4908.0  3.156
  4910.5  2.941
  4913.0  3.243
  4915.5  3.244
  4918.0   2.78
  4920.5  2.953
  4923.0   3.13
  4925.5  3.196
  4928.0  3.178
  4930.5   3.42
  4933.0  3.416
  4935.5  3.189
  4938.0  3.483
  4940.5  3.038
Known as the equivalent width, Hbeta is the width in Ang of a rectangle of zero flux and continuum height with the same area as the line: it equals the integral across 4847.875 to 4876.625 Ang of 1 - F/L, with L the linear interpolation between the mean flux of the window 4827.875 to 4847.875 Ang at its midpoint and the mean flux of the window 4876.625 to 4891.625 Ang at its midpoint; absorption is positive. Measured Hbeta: 1.5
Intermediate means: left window 3.17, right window 3.04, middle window 2.94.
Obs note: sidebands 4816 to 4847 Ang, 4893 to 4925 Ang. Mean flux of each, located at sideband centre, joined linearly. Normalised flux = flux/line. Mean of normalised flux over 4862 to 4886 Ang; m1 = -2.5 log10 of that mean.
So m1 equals 0.08 mag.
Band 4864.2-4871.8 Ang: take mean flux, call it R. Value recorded 2.83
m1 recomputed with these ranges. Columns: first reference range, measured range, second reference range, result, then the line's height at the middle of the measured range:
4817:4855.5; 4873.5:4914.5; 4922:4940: 0.02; 3.23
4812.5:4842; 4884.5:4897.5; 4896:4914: 0.05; 3.27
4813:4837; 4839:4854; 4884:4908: 0.03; 3.21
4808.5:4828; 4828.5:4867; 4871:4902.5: 0.04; 3.17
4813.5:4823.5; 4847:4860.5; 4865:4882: 0.02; 3.05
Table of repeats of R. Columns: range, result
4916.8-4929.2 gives 3.05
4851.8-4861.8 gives 2.9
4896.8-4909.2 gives 3.36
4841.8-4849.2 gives 3.12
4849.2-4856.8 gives 3.06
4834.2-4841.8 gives 3.15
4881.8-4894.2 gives 3.07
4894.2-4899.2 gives 3.42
